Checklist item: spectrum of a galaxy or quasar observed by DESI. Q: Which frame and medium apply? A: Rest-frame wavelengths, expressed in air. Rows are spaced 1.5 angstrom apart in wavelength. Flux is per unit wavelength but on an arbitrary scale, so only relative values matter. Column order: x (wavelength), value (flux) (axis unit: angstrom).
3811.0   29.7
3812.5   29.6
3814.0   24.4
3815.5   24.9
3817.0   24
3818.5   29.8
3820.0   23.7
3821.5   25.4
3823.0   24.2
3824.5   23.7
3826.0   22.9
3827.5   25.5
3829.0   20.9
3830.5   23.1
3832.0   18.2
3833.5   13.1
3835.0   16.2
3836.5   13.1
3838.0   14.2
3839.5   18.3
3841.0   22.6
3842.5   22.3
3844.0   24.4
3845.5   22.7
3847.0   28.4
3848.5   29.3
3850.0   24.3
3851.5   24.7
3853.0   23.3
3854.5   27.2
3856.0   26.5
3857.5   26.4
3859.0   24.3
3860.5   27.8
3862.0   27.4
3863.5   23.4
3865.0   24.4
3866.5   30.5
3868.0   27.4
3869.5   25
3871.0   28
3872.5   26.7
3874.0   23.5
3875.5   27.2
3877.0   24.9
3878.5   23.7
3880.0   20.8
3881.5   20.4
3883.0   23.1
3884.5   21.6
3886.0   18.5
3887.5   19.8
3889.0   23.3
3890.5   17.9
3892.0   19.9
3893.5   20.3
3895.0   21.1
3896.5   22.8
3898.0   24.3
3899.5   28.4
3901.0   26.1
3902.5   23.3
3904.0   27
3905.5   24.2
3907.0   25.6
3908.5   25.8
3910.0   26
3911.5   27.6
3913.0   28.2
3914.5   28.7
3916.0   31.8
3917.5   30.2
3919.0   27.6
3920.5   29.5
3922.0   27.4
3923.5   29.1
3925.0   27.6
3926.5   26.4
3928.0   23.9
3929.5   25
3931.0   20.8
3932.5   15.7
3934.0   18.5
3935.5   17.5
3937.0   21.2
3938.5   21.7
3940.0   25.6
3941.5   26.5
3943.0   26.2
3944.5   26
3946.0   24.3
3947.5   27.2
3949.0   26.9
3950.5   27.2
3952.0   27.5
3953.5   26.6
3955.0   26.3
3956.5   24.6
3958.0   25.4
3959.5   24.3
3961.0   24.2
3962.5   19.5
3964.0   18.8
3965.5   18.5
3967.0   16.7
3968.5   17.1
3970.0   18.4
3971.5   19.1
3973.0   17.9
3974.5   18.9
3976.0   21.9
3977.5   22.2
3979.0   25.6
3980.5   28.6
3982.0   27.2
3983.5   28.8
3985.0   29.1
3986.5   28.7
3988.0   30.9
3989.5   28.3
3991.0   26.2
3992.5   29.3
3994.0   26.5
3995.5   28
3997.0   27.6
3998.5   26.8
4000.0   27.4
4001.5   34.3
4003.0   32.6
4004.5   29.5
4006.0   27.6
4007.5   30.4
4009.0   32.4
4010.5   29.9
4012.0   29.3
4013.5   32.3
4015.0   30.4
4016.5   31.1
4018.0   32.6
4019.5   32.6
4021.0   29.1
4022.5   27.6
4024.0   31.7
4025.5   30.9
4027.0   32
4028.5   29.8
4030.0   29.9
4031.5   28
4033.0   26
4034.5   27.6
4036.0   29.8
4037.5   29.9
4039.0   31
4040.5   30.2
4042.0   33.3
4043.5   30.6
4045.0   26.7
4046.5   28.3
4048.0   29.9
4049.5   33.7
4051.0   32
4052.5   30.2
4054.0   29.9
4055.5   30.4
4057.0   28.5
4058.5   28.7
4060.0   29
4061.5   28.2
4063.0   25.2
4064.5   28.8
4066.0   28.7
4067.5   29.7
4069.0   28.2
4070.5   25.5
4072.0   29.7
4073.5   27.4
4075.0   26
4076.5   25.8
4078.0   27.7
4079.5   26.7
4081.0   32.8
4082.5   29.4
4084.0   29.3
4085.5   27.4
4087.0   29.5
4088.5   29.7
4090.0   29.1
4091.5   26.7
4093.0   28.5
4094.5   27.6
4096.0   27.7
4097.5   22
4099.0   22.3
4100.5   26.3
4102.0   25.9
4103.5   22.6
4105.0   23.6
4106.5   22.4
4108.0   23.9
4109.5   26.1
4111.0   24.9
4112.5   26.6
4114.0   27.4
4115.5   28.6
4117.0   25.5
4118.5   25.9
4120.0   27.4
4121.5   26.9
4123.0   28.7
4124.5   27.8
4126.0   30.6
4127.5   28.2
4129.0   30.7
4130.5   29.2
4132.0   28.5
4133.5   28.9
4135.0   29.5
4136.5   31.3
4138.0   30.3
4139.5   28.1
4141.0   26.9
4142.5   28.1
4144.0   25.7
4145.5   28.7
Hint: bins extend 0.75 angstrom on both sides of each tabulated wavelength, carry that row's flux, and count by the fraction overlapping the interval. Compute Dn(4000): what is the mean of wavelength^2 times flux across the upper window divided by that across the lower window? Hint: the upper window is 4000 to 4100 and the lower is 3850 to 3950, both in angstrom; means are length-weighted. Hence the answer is 1.27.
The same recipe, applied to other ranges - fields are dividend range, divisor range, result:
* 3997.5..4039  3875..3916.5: 1.33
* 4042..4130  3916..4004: 1.18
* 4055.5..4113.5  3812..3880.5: 1.27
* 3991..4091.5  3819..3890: 1.38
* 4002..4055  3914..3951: 1.26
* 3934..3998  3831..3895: 1.12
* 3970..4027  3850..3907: 1.24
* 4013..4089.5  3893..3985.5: 1.28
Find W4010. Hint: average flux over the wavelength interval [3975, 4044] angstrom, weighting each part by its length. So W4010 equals 29.2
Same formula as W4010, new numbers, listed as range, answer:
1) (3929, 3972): 22.7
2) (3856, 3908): 24.1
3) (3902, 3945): 25.3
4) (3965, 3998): 24.4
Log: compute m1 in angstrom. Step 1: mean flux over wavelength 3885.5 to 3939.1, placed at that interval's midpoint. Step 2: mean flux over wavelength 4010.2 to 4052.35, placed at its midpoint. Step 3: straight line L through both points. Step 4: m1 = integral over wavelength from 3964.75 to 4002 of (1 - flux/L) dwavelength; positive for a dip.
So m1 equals 4.0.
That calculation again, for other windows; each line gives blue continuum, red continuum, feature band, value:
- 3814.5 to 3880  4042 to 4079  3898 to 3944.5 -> 0.2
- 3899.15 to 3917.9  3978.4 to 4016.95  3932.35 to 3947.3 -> 2.7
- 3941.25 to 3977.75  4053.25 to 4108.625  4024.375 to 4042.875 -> -3.1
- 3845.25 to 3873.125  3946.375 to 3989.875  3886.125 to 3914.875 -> 1.5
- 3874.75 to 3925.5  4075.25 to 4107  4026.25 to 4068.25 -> -5.0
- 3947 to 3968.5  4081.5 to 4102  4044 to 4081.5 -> -3.1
